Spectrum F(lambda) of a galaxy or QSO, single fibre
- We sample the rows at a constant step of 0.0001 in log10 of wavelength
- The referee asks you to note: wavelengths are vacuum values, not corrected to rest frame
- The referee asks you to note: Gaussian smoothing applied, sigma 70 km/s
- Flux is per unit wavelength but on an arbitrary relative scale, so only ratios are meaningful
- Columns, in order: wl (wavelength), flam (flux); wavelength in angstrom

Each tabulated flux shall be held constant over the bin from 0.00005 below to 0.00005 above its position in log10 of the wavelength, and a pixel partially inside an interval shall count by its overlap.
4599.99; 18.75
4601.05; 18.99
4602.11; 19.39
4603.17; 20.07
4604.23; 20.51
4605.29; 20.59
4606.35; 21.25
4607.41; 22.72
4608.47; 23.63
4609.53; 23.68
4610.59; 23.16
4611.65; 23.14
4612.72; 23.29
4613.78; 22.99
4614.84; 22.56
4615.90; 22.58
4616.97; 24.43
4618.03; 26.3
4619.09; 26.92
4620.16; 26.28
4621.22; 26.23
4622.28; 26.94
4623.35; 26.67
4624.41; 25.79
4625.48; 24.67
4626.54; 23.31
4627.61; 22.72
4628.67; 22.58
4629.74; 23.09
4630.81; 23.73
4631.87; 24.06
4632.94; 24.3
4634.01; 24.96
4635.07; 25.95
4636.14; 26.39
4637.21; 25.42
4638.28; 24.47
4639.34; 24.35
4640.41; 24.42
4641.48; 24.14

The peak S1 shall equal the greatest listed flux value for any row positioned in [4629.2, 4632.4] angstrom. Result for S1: 24.06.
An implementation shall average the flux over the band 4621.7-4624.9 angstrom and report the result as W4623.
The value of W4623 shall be 26.5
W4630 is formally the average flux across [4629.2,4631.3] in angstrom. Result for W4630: 23.3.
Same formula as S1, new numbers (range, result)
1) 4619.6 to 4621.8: 26.28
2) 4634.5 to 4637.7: 26.39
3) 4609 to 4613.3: 23.68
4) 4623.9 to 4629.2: 25.79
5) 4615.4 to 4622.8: 26.94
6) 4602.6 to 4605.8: 20.59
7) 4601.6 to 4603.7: 20.07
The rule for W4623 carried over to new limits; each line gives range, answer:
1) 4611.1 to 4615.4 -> 23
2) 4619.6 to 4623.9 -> 26.5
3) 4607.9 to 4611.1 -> 23.5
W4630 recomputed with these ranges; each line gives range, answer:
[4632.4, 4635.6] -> 25.1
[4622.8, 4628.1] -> 24.6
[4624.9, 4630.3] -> 23.3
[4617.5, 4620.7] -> 26.5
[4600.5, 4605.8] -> 19.9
